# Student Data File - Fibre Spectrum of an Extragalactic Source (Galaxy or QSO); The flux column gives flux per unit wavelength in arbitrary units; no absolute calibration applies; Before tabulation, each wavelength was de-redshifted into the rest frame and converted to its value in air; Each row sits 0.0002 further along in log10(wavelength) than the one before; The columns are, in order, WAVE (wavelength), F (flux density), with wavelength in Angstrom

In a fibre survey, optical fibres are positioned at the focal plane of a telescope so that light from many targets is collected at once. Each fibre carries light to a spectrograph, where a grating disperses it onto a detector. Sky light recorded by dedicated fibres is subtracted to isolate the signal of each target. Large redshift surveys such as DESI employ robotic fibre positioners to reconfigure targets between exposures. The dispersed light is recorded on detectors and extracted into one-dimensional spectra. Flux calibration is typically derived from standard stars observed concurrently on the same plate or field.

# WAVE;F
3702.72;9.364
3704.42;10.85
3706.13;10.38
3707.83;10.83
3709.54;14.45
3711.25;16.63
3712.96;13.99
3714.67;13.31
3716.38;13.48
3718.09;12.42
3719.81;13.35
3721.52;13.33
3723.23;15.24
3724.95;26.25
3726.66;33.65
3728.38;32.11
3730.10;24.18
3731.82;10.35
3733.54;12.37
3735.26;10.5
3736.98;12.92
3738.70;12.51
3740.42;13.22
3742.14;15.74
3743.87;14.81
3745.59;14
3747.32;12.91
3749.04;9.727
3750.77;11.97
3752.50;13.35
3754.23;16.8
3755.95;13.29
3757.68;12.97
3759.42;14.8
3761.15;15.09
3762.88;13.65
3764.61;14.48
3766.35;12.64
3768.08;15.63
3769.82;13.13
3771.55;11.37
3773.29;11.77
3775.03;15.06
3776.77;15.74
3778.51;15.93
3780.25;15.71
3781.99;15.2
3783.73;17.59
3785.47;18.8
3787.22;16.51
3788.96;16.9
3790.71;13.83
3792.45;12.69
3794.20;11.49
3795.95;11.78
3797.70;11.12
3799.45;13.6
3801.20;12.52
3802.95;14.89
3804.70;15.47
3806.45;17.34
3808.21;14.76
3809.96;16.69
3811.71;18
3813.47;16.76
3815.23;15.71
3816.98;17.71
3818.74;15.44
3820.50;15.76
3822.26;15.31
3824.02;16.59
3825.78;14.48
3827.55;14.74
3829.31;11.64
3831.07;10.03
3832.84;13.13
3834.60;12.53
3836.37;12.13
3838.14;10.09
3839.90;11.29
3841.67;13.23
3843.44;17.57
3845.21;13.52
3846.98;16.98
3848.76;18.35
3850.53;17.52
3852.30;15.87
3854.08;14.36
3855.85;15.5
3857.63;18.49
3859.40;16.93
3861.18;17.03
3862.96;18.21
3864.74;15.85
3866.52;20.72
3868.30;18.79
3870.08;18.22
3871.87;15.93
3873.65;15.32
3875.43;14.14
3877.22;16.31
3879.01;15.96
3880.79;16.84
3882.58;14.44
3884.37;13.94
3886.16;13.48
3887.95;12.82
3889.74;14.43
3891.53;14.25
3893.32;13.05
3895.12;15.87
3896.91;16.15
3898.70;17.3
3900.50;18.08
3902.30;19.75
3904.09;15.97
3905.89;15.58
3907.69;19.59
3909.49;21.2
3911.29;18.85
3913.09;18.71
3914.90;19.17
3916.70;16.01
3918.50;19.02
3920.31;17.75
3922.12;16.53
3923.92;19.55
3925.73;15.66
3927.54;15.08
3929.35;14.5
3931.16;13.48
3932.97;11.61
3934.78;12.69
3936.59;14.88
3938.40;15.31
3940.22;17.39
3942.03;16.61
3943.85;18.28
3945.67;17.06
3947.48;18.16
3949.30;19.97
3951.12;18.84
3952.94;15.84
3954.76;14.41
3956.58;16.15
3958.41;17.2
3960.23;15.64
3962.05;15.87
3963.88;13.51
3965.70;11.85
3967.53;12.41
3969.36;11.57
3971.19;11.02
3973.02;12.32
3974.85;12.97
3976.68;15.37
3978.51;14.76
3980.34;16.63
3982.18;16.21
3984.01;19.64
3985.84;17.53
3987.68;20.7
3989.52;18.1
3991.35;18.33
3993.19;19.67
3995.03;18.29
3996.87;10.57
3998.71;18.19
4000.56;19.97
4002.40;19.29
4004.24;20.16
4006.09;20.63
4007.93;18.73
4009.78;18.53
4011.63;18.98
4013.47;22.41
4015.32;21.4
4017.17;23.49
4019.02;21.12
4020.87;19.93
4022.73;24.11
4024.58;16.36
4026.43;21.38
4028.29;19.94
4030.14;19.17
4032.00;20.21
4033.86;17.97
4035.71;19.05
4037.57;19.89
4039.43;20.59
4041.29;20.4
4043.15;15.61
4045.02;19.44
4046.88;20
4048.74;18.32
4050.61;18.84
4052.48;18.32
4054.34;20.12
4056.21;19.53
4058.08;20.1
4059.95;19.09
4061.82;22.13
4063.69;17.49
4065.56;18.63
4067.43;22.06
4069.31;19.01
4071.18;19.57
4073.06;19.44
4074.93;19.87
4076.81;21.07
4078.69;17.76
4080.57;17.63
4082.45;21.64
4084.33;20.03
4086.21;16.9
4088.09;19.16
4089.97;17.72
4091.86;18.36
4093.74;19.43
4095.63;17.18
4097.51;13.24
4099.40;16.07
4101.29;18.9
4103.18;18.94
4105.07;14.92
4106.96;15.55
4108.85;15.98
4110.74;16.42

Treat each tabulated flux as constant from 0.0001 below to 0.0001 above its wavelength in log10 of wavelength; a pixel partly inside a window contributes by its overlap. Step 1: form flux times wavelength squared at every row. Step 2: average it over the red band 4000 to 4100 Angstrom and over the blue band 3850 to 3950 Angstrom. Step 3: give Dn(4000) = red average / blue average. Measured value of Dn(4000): 1.27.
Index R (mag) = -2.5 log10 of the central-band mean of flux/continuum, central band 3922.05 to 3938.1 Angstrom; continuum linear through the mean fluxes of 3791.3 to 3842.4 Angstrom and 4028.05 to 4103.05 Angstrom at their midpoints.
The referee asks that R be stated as 0.10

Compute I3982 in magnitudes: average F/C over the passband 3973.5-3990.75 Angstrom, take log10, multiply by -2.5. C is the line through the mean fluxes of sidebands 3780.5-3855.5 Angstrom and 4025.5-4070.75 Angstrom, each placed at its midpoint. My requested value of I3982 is 0.083 mag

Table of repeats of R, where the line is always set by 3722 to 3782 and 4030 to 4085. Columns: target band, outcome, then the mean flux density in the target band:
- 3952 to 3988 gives 0.215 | 15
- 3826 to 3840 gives 0.333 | 12.1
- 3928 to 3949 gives 0.148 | 15.6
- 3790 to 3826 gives 0.089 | 14.9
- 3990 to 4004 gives 0.044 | 17.9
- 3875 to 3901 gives 0.140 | 15.1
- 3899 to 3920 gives -0.051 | 18.3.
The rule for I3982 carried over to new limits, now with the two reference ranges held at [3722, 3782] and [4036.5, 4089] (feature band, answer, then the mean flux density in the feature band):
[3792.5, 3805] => 0.24 mag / 12.8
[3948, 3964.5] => 0.10 mag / 16.5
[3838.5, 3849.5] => 0.12 mag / 14.9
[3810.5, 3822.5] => -0.02 mag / 16.5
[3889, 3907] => 0.08 mag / 16.1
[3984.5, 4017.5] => -0.03 mag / 19.1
